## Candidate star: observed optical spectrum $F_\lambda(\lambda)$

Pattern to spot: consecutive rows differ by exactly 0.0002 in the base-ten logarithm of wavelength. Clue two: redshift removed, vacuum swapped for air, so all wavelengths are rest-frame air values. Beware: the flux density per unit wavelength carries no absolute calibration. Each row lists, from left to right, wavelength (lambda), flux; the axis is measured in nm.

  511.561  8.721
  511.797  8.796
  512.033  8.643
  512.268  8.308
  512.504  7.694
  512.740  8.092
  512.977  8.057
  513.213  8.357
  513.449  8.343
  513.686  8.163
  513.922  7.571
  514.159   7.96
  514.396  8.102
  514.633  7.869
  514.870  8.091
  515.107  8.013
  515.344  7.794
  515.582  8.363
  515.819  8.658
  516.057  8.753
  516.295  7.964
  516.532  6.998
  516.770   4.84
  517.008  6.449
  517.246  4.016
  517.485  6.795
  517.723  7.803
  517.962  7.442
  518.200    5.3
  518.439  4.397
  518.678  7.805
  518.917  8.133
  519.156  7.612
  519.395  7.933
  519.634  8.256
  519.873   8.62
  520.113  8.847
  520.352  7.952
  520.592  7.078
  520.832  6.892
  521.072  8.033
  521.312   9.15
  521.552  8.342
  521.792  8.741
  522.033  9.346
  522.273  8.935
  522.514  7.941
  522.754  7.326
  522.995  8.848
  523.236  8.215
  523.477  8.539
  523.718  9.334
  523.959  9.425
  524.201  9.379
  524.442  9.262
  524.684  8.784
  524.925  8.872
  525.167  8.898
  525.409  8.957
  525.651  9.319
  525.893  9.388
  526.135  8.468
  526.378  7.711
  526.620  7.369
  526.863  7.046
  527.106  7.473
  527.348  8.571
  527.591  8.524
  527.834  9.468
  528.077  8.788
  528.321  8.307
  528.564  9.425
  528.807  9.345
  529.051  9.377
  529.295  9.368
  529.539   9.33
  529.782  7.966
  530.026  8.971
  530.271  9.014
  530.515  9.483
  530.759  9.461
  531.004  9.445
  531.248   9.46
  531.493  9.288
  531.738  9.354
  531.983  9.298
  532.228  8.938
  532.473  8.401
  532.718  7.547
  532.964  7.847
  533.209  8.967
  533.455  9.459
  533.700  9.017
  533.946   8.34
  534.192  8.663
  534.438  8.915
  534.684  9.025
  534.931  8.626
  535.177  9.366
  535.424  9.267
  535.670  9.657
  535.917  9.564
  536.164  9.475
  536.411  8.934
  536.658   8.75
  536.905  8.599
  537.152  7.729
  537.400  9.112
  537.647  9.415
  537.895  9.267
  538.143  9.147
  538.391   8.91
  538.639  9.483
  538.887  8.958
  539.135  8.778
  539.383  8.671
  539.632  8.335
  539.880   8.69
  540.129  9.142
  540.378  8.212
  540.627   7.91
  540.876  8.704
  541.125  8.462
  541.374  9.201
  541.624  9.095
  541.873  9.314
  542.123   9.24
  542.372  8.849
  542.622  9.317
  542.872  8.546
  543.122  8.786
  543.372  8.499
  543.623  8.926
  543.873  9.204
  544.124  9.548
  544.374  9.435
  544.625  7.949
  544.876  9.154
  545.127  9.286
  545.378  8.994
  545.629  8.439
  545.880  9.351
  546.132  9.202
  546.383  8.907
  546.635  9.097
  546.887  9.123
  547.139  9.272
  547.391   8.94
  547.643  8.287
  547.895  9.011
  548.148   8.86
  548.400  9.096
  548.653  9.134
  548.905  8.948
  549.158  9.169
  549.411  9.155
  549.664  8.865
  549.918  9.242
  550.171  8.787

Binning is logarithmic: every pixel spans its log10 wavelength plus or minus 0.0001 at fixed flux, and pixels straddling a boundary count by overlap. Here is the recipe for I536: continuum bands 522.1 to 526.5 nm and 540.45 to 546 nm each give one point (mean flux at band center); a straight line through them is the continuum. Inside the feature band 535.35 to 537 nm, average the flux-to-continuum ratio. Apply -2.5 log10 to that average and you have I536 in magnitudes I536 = -0.040 mag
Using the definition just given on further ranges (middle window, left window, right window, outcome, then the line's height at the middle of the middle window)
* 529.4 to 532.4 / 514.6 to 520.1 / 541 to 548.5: -0.13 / 8.14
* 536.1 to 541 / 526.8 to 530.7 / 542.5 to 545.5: 0.01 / 8.91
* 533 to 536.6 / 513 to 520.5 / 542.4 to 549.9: -0.08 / 8.42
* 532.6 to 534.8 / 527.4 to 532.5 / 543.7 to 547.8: 0.05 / 9.08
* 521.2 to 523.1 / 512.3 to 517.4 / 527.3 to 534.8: -0.05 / 8.22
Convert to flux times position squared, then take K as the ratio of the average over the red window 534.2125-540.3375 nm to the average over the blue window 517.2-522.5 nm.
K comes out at 1.25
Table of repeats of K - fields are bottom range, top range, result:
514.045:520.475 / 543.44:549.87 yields 1.35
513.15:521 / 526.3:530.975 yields 1.22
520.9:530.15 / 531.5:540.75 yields 1.06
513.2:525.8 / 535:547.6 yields 1.22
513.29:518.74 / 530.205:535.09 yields 1.31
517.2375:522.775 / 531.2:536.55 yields 1.23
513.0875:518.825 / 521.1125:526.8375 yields 1.22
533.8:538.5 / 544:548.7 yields 1.04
